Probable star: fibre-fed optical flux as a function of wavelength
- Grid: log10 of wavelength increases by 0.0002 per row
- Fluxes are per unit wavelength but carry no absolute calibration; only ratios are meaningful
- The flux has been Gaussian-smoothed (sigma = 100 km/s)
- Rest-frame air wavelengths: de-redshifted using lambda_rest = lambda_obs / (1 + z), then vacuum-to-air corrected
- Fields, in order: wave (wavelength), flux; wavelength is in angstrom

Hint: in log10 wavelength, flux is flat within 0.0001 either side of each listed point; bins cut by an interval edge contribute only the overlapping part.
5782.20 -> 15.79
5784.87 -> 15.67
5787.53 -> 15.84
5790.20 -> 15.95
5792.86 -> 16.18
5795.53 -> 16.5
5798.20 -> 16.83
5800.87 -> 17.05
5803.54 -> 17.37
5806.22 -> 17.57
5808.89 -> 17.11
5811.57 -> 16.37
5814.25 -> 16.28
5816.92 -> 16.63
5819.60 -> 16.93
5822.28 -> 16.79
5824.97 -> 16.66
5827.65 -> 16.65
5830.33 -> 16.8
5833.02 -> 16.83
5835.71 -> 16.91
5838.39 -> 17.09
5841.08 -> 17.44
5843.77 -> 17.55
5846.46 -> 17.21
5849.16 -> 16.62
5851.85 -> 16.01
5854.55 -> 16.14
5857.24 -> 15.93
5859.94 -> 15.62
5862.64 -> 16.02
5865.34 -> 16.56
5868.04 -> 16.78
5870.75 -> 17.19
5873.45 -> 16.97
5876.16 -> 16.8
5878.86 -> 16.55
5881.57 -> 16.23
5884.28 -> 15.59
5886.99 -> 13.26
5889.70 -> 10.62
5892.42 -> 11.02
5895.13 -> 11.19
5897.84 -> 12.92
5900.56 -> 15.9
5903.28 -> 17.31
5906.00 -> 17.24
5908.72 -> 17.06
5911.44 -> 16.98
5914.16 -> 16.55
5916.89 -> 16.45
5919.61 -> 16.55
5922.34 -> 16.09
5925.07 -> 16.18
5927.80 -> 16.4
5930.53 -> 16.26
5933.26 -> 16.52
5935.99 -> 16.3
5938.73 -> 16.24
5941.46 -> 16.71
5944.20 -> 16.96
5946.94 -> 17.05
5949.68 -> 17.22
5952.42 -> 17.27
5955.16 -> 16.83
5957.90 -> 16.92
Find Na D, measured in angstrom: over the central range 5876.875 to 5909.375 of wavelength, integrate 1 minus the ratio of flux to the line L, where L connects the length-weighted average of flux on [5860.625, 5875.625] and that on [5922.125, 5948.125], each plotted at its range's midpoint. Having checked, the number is 3.97 angstrom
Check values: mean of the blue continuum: 16.7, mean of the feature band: 14.6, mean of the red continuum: 16.5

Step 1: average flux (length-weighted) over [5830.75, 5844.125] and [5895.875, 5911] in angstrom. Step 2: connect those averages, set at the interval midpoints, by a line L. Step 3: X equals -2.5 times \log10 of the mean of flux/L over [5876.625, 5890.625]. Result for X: 0.11 mag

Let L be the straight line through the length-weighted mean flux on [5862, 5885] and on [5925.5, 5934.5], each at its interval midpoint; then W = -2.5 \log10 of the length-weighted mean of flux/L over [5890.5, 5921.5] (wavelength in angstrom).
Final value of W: 0.078 mag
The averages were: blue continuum 16.6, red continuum 16.4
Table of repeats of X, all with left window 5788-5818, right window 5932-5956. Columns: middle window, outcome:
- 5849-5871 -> 0.031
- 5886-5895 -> 0.408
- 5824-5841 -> -0.011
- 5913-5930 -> 0.027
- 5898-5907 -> 0.032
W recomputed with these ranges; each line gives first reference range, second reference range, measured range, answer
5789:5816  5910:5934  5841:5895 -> 0.06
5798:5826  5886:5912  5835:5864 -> -0.06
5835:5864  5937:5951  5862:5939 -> 0.07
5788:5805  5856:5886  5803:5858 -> -0.02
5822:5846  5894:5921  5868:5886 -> -0.01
